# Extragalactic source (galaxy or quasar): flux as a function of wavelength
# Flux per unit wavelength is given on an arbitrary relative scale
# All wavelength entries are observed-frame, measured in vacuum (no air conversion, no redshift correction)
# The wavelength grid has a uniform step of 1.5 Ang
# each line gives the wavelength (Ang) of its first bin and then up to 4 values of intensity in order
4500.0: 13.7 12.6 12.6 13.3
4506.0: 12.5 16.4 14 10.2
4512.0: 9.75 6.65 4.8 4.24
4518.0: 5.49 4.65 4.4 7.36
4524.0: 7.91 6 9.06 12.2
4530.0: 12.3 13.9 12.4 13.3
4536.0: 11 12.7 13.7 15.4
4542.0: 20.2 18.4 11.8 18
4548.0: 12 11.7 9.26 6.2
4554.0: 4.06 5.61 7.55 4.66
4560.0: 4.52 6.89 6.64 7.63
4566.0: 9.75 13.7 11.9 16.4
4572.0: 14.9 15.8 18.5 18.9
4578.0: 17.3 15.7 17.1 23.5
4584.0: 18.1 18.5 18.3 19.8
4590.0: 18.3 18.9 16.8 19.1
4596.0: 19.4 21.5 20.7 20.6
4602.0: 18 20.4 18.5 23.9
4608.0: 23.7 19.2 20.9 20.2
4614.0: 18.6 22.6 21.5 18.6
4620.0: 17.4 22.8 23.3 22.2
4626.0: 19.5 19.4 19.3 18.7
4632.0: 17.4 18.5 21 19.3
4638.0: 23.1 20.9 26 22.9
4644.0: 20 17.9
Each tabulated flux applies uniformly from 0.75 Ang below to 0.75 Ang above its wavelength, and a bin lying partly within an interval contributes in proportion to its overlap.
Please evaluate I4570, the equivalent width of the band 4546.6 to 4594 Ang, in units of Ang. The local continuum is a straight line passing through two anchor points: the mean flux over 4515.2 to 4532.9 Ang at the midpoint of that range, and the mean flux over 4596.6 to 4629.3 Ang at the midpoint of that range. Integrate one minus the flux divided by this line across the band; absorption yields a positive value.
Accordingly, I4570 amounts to 5.23 Ang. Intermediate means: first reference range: 8.02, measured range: 13.3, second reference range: 20.6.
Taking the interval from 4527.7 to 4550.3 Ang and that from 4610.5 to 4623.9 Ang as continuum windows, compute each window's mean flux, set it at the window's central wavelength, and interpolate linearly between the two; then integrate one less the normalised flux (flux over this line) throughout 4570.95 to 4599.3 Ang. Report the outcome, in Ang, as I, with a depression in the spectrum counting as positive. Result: -0.8 Ang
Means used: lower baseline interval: 13.9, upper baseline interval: 20.7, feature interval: 18.4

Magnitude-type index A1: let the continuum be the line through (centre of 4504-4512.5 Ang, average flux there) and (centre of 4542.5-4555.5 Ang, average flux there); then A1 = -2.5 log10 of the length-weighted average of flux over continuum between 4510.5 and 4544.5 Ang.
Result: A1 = 0.16 mag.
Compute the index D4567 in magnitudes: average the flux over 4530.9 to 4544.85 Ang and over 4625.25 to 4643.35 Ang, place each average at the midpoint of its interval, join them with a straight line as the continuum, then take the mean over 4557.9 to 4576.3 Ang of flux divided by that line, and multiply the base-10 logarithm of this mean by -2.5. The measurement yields 0.41 mag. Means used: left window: 14.4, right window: 20.5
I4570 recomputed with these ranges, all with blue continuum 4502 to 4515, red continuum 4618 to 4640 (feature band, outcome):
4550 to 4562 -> 7.0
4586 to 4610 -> -2.6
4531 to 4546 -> -0.7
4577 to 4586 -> -0.9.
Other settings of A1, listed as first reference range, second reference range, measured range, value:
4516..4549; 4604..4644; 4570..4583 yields -0.11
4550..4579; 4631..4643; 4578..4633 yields -0.21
